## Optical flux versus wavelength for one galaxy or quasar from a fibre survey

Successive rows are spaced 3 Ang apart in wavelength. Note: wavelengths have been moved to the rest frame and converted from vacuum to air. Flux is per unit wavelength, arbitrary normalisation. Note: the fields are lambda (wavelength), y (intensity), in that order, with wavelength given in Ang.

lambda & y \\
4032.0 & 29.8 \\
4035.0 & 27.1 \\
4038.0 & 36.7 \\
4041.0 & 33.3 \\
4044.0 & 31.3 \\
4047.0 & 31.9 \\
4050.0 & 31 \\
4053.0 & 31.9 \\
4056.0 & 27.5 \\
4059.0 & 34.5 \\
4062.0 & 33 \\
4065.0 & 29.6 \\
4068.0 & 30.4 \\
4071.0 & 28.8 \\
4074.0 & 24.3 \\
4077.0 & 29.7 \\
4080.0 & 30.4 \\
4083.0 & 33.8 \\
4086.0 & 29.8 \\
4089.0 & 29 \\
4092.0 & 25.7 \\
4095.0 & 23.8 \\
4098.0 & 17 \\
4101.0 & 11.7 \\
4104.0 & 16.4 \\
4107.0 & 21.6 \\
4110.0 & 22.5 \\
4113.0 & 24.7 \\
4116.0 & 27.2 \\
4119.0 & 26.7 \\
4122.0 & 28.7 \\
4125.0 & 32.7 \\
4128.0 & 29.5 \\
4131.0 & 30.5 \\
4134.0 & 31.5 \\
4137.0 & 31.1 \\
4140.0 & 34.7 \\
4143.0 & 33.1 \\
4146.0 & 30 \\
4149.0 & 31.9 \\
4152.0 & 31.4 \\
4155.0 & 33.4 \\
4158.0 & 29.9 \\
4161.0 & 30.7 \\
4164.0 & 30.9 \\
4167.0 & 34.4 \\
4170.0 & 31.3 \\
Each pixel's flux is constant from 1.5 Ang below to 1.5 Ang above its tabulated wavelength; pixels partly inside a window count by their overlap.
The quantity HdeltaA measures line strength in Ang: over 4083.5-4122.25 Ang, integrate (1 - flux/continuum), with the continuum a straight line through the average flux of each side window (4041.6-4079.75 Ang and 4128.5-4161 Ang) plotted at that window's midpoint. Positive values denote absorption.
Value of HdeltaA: 9.3 Ang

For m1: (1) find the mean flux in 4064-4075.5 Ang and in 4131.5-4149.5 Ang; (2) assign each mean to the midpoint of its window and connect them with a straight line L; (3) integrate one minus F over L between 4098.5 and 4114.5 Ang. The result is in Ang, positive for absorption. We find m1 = 5.82 Ang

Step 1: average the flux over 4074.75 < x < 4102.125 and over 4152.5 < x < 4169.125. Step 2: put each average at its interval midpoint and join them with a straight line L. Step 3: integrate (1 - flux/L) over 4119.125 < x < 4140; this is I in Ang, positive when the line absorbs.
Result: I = -1.0 Ang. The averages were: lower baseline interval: 25.8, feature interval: 30.7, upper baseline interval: 31.8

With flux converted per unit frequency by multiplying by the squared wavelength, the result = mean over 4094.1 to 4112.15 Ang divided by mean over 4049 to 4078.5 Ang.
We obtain 0.64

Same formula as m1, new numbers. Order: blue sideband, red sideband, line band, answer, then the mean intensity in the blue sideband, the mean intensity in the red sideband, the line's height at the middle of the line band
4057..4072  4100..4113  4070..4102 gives -1.0 Ang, 31.2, 19.1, 25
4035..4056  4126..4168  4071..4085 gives 1.0 Ang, 31.9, 31.6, 31.8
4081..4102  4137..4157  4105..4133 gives 1.6 Ang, 24.8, 32.3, 28.5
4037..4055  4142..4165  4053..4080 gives 2.0 Ang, 32.4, 31.4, 32.2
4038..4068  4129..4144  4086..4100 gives 3.4 Ang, 31.8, 32.1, 31.9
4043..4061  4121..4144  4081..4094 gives 0.9 Ang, 31.4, 31.5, 31.4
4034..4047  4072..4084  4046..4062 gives -0.2 Ang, 32.3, 29.3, 31.2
